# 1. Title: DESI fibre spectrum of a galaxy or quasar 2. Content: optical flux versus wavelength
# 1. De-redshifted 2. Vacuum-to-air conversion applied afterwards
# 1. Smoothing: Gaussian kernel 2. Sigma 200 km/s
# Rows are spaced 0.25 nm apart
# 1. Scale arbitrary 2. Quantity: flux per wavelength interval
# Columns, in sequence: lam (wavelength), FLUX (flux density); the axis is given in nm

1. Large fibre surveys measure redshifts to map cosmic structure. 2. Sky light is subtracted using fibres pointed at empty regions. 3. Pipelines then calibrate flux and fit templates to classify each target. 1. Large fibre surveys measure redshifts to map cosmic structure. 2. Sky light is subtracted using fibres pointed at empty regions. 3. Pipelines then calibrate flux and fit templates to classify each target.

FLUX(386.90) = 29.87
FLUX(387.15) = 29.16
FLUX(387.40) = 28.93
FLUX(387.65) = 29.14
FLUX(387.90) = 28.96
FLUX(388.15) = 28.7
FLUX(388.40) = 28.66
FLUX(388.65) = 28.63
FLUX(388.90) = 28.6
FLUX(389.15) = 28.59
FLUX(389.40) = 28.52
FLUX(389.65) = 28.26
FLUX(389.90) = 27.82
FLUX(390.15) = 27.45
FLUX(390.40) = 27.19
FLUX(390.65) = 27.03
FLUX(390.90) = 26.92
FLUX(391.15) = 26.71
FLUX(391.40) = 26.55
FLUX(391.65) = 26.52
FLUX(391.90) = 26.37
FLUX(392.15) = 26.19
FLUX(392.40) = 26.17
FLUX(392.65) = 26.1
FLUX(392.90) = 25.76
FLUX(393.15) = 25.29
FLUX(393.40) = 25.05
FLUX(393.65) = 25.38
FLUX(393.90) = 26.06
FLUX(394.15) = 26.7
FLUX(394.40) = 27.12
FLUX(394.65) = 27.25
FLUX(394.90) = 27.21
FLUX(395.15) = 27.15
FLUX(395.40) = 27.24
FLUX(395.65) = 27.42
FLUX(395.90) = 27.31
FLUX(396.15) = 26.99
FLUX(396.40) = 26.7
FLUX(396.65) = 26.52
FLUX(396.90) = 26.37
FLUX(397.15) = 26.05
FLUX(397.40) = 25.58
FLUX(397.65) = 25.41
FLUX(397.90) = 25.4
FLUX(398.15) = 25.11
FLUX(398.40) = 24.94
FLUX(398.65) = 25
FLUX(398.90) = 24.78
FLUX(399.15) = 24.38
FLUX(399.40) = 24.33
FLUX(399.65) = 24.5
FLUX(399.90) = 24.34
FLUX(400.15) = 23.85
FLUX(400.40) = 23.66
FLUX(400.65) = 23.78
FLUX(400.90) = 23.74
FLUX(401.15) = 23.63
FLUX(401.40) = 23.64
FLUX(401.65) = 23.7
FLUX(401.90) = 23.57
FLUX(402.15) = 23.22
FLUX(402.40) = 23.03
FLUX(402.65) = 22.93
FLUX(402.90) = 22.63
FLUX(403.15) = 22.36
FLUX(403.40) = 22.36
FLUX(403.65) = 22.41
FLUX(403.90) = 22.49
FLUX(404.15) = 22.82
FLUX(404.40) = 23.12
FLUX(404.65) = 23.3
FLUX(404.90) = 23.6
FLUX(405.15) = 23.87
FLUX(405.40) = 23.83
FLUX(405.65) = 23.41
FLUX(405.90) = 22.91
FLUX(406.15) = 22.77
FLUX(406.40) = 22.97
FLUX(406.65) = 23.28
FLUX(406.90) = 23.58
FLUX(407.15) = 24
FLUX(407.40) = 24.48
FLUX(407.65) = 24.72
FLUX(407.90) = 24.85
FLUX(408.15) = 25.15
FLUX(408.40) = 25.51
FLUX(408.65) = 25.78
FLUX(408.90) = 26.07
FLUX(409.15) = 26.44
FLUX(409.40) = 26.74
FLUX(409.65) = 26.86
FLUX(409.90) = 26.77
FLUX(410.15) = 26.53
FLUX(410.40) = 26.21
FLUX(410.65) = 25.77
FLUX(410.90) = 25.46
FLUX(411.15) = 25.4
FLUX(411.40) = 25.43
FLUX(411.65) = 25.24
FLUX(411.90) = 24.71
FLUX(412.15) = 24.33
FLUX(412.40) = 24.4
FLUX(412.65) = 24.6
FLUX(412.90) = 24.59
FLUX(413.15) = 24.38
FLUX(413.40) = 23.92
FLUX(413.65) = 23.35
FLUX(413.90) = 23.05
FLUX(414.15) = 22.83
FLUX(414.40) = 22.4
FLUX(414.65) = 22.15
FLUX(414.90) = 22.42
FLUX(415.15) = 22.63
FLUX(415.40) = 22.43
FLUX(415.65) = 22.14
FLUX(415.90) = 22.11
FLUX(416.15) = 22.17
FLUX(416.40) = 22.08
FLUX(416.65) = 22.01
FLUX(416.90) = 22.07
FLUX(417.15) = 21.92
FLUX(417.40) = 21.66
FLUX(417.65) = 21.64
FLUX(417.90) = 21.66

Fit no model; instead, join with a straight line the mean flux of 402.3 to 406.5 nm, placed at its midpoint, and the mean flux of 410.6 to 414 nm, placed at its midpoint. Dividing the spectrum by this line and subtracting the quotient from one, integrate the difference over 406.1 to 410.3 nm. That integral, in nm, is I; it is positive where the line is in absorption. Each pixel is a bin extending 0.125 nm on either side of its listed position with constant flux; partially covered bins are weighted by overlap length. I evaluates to -0.24 nm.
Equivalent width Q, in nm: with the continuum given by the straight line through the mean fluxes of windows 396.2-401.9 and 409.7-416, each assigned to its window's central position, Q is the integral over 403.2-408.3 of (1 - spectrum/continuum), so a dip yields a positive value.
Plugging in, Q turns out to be 0.21 nm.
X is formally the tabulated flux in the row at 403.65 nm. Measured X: 22.41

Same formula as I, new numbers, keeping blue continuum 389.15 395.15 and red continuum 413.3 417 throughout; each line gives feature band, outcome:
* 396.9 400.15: 0.07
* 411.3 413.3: -0.14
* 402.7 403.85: 0.10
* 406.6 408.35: -0.03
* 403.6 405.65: 0.10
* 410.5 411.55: -0.10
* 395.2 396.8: -0.06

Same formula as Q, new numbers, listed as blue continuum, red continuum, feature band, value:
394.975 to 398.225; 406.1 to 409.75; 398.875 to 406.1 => 0.62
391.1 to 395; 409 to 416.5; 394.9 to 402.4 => 0.17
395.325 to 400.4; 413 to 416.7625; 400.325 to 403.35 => 0.19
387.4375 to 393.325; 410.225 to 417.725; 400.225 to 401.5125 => 0.10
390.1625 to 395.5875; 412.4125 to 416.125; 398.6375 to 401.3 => 0.13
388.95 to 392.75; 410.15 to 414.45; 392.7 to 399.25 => 0.11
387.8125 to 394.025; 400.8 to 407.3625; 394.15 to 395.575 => -0.07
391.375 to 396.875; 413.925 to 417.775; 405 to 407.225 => 0.07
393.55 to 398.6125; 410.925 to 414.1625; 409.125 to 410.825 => -0.12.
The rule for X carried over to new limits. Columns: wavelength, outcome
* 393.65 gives 25.38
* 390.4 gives 27.19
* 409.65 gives 26.86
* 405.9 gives 22.91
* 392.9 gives 25.76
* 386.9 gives 29.87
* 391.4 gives 26.55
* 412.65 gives 24.6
